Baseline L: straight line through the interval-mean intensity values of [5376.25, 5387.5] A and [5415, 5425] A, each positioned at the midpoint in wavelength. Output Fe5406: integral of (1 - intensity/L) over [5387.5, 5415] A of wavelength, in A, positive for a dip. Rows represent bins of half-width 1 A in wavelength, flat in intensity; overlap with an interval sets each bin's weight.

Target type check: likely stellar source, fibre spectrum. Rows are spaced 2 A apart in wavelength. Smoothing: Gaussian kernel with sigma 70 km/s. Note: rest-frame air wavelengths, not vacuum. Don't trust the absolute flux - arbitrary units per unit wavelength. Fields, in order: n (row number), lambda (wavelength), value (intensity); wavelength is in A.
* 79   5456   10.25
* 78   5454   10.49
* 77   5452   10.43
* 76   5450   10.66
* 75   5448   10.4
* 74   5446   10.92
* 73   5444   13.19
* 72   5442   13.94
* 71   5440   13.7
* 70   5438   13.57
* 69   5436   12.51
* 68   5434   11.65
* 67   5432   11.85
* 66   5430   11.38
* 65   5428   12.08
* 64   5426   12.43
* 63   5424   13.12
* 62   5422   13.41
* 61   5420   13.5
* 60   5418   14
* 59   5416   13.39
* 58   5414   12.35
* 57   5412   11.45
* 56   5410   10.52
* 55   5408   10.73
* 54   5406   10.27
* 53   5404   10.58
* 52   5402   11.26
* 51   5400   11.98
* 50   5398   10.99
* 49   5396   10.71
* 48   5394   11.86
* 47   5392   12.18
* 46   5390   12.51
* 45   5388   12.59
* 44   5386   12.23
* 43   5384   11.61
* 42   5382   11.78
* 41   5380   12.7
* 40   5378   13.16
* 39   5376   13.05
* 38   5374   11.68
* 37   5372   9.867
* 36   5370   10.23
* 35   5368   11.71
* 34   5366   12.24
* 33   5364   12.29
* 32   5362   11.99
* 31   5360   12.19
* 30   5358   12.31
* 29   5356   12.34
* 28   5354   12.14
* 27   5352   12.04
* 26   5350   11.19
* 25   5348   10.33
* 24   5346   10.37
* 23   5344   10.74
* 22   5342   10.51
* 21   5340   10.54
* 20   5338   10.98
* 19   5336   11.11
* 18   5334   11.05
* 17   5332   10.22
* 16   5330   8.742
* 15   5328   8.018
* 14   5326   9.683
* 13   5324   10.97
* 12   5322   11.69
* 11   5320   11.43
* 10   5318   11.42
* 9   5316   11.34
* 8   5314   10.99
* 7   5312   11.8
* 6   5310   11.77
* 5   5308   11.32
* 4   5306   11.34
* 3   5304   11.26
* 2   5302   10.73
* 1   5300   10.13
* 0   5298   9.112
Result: 3.2 A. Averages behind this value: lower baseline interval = 12.4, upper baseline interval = 13.5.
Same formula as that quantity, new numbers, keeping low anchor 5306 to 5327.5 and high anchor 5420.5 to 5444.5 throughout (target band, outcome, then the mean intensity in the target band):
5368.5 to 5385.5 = 0.31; 11.8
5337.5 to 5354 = 0.93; 10.9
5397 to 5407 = 1.06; 11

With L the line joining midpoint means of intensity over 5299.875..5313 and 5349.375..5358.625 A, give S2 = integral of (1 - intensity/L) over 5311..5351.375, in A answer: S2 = 3.4 A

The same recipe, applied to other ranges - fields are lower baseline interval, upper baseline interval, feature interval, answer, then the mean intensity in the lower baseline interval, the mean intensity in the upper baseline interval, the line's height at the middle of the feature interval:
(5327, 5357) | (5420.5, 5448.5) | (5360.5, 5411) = -0.5 A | 10.7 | 12.5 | 11.5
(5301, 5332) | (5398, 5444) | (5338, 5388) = -0.8 A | 10.8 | 12.3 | 11.5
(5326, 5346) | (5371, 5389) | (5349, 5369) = -1.6 A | 10.2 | 12.1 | 11.2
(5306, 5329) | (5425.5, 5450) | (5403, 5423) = -0.1 A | 11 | 12.2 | 12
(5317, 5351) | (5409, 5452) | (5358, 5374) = -0.6 A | 10.5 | 12.3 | 11.1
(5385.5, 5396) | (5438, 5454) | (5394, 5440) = 0.0 A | 12.1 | 11.9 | 12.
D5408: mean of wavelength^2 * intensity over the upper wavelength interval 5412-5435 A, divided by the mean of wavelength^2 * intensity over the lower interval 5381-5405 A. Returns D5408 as 1.1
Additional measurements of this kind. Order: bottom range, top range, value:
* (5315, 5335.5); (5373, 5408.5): 1.15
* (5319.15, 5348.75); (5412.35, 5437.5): 1.25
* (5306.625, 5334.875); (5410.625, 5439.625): 1.22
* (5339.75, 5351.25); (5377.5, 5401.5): 1.14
